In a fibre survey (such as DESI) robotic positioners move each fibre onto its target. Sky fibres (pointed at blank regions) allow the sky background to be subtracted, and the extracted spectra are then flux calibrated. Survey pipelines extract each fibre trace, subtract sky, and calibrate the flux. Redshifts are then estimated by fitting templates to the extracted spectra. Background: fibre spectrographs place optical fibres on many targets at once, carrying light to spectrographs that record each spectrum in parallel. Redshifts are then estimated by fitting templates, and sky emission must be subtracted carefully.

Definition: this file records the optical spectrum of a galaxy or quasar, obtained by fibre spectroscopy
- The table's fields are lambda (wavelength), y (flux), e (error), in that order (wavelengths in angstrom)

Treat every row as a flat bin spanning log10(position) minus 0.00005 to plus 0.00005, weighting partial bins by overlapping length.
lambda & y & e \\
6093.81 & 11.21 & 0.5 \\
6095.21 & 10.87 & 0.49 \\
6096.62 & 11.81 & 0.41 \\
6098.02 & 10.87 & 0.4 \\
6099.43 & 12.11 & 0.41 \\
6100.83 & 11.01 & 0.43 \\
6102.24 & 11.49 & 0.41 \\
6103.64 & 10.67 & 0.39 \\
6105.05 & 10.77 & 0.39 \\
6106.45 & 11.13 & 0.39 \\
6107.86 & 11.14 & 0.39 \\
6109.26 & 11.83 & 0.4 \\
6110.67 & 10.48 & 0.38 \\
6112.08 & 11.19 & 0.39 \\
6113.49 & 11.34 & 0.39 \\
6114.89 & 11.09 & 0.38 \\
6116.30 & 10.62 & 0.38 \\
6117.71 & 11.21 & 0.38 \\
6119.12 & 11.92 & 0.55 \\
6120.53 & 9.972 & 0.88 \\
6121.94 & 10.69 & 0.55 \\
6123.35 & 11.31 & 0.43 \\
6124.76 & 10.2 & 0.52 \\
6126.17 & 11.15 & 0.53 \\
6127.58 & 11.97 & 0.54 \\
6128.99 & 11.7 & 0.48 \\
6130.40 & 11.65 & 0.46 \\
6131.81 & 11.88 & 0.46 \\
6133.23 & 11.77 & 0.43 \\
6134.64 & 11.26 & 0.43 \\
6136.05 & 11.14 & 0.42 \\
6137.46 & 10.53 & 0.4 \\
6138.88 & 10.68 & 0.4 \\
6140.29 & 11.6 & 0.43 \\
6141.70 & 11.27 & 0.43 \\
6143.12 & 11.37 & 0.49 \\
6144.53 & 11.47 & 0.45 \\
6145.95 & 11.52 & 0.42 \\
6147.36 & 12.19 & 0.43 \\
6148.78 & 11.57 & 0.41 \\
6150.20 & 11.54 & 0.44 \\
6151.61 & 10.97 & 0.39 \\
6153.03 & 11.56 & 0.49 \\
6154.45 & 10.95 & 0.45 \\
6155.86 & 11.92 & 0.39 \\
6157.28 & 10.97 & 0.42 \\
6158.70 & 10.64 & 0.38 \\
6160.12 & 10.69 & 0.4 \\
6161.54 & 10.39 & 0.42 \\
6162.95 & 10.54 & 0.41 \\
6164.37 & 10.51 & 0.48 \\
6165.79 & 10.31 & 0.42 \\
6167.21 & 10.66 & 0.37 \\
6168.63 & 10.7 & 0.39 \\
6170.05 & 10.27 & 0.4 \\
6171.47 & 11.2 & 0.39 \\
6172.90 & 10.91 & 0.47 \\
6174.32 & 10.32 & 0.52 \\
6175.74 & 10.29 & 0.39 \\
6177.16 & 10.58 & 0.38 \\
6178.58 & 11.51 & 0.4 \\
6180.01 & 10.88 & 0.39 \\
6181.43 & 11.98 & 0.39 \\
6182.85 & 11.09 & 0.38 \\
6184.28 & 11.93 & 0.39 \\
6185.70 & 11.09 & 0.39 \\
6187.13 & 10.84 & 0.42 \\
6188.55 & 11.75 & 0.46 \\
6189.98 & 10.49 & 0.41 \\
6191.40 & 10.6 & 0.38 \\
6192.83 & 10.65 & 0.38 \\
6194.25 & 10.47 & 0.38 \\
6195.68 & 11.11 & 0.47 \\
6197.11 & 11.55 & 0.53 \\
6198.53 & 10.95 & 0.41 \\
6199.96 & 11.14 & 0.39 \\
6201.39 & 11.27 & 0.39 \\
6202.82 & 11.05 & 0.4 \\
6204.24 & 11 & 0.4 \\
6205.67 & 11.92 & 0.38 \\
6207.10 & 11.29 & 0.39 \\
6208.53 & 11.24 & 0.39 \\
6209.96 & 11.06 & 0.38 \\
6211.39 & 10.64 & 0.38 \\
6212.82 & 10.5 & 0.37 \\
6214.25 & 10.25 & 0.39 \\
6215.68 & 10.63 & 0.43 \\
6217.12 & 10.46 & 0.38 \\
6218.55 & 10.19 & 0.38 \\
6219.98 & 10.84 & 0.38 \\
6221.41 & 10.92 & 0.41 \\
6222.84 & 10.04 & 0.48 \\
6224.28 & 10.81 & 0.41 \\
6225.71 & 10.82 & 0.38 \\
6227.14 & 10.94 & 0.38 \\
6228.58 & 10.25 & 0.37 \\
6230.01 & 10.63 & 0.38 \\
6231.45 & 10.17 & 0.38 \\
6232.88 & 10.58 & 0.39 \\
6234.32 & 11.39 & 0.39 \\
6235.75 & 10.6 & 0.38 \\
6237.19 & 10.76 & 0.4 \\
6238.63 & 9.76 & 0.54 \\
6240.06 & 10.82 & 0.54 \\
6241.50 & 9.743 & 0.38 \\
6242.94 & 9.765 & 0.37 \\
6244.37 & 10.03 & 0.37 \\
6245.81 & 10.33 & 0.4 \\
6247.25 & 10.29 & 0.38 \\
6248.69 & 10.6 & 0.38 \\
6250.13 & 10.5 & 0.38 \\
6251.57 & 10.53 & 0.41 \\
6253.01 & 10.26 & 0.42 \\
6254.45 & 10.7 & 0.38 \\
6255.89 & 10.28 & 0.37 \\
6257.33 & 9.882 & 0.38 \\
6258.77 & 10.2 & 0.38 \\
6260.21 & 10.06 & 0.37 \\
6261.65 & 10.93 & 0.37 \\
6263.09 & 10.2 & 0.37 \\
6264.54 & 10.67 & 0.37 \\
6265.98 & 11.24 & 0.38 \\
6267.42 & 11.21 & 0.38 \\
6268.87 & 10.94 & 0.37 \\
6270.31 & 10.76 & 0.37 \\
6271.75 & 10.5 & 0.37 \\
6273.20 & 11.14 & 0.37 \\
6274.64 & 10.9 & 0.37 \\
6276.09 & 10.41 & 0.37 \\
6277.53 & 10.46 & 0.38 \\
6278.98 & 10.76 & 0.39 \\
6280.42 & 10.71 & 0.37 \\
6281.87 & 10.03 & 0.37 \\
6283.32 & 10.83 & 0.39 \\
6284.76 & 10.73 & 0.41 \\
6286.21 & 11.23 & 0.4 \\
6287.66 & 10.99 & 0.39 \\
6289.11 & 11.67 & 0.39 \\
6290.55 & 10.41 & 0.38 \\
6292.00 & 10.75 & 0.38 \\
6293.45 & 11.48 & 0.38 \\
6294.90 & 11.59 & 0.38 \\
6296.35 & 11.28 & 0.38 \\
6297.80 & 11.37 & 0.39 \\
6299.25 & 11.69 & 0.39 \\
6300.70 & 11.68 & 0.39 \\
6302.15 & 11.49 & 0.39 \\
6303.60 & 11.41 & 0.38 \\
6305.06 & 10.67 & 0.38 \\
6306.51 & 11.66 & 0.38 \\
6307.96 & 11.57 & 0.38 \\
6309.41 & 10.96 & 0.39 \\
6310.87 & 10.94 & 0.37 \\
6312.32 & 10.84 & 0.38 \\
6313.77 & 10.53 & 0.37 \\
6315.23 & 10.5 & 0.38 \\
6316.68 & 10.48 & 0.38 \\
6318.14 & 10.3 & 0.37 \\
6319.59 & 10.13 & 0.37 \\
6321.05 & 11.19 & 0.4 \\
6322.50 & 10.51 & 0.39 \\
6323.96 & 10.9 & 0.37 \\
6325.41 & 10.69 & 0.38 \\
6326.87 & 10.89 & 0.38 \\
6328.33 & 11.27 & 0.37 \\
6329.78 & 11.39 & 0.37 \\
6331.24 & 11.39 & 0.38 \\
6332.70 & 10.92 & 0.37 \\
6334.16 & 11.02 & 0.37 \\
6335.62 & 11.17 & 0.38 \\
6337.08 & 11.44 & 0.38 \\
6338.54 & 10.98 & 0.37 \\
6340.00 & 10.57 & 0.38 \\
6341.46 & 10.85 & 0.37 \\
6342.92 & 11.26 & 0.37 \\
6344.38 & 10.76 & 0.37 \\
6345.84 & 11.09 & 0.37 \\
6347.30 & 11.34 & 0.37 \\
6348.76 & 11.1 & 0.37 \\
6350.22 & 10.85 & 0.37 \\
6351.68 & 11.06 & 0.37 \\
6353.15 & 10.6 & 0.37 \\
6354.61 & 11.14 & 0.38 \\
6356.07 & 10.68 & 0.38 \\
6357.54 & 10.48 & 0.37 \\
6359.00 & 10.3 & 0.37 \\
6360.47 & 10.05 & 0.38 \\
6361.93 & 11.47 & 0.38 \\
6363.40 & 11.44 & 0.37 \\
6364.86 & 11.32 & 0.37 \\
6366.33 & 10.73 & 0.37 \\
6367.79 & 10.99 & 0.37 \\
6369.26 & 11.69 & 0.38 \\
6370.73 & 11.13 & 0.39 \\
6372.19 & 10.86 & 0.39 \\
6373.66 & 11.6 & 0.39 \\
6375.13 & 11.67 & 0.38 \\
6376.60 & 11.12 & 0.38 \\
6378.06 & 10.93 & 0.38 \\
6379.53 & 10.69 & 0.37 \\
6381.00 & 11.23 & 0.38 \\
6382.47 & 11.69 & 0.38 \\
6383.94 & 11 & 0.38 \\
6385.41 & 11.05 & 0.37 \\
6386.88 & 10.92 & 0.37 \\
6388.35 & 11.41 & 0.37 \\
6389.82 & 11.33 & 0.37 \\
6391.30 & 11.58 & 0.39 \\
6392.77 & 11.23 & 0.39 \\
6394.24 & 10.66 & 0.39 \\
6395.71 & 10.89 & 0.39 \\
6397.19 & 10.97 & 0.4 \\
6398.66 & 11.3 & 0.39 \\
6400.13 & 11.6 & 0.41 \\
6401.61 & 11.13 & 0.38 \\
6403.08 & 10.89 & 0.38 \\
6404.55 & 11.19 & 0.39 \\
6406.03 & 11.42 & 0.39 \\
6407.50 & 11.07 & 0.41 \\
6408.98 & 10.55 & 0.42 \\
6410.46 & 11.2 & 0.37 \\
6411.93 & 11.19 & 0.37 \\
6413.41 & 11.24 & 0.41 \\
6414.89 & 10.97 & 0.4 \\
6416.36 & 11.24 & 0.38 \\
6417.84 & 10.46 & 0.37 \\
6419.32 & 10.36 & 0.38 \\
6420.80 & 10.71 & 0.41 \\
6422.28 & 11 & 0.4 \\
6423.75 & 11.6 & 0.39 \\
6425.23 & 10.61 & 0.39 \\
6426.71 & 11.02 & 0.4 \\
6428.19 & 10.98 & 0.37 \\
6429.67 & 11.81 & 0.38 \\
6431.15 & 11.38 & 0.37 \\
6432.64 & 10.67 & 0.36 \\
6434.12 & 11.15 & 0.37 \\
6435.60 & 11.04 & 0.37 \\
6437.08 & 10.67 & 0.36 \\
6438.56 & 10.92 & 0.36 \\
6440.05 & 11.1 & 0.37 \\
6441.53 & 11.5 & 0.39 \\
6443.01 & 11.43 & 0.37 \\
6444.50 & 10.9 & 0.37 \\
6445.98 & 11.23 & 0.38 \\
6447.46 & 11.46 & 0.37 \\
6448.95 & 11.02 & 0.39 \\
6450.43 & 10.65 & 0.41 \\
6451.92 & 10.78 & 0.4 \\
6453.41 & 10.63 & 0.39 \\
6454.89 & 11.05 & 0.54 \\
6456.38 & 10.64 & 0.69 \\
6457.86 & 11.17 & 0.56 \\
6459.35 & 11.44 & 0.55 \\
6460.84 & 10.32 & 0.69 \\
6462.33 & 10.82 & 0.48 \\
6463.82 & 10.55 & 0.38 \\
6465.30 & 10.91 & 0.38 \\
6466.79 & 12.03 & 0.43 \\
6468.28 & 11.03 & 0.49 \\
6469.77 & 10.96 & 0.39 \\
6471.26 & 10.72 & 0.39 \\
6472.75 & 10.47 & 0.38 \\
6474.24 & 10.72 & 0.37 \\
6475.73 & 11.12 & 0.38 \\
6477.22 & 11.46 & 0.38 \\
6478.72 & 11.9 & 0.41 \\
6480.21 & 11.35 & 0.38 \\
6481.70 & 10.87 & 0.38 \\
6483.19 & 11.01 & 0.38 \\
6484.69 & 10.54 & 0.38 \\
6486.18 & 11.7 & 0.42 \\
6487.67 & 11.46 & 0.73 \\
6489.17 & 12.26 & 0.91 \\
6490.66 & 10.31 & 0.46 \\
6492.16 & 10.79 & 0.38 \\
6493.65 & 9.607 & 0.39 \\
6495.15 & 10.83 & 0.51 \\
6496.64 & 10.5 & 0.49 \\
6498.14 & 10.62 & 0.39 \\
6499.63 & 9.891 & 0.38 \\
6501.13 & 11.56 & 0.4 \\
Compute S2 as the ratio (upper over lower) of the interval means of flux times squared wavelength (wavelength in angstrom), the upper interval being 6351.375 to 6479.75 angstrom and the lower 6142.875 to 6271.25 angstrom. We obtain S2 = 1.09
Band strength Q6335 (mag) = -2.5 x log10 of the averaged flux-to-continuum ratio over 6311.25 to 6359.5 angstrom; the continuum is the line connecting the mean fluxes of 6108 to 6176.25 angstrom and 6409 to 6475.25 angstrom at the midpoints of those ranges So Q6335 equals 0.02 mag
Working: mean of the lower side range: 11.1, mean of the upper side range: 11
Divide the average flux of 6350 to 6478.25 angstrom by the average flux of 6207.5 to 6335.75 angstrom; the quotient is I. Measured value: 1.03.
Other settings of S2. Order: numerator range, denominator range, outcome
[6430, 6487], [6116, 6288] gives 1.10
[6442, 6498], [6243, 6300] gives 1.09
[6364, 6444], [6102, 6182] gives 1.09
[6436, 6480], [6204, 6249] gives 1.12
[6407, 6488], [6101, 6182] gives 1.10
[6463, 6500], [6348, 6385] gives 1.03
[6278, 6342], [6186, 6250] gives 1.06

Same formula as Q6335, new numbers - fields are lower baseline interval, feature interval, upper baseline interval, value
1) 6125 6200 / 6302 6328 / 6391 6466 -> 0.019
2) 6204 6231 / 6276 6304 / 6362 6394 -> -0.010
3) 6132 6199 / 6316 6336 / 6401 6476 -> 0.015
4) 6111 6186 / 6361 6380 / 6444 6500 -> -0.020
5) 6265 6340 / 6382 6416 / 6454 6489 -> -0.012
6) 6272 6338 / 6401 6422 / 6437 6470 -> 0.003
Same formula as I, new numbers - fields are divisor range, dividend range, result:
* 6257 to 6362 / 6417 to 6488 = 1.01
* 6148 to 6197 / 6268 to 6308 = 1.01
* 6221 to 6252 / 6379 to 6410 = 1.06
